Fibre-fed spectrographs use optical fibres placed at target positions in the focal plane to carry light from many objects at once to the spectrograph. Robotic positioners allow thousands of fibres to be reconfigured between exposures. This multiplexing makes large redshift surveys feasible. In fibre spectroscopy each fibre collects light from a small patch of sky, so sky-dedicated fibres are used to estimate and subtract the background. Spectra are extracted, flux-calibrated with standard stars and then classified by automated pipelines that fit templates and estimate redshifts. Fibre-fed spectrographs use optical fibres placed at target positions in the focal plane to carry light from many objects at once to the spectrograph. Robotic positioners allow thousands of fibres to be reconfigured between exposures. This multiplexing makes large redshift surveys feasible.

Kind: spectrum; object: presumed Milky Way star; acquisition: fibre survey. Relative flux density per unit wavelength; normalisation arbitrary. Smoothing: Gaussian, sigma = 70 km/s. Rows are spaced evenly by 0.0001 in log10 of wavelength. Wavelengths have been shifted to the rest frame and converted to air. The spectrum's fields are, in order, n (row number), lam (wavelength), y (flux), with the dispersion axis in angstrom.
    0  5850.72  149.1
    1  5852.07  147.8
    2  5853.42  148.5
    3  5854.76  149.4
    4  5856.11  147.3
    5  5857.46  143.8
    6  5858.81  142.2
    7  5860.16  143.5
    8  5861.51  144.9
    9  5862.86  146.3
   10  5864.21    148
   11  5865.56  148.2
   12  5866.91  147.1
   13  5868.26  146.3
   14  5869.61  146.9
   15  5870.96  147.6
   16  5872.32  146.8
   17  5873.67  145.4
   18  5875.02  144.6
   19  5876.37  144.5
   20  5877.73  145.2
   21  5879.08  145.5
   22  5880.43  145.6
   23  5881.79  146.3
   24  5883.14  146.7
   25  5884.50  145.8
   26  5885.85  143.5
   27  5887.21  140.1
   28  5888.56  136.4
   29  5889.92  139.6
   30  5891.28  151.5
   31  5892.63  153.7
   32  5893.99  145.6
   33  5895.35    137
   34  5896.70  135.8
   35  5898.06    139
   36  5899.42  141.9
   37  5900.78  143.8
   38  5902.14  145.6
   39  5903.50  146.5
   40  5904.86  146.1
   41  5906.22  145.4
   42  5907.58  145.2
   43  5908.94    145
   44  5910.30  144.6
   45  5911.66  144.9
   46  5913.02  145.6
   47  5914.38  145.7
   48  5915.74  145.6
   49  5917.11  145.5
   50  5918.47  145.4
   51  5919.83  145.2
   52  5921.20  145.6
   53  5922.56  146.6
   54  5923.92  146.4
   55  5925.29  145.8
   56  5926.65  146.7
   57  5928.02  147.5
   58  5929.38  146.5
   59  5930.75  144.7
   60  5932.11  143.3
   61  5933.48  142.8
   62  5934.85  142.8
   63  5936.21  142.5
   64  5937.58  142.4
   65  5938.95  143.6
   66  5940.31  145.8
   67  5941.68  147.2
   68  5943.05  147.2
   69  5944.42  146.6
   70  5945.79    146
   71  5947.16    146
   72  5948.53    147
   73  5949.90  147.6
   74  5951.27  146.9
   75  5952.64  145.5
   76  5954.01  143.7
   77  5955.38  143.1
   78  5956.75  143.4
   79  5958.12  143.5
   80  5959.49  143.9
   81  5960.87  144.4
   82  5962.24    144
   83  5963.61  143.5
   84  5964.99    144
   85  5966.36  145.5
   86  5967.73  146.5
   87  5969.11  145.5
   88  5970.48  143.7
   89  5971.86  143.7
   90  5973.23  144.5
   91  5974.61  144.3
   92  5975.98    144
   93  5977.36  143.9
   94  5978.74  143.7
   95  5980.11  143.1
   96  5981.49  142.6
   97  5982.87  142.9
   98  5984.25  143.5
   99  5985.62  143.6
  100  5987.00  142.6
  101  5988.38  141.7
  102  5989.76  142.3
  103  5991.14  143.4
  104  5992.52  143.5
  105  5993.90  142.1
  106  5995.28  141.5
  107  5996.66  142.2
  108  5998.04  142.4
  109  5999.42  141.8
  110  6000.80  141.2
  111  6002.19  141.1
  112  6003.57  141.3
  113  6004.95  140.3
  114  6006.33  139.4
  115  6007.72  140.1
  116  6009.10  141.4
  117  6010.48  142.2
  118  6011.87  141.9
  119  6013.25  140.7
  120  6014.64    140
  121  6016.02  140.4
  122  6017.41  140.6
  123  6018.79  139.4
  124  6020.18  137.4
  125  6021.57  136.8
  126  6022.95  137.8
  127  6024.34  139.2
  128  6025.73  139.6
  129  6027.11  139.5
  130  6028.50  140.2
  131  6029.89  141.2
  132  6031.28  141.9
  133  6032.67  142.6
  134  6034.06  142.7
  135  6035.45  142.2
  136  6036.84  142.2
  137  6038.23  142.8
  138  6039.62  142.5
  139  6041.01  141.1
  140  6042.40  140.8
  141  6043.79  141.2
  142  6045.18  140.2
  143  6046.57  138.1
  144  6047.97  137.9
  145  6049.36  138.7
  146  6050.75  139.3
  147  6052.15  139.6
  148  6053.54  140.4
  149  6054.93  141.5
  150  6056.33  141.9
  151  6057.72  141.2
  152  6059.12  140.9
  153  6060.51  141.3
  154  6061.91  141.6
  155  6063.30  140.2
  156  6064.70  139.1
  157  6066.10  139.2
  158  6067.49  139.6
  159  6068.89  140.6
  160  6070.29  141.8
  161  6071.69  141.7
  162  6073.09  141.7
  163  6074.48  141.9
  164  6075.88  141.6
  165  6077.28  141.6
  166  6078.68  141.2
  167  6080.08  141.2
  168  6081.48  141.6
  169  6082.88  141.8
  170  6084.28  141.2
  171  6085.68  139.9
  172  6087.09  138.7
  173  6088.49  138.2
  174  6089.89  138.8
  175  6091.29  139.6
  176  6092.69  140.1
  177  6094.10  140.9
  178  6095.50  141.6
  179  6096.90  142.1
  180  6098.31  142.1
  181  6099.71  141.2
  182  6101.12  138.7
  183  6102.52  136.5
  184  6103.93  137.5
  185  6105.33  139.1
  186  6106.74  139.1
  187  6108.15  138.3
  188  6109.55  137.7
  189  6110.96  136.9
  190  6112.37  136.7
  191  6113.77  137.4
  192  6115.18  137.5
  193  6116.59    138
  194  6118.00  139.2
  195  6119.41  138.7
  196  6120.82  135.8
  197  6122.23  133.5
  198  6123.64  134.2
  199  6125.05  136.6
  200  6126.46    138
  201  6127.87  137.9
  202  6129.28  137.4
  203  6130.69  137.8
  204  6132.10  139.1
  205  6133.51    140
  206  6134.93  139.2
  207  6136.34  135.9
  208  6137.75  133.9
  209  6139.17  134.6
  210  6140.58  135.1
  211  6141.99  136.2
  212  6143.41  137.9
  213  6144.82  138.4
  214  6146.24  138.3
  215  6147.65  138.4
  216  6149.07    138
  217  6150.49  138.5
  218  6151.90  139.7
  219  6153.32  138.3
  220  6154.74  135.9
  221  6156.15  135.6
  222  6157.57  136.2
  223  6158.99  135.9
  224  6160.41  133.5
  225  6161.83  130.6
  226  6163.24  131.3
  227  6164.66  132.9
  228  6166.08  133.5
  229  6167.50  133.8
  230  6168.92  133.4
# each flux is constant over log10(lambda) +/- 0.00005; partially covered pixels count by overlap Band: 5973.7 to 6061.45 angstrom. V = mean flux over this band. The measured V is 141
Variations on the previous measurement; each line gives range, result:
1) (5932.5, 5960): 145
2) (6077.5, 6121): 139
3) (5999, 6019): 141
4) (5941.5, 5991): 144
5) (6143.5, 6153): 138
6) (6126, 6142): 137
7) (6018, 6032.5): 139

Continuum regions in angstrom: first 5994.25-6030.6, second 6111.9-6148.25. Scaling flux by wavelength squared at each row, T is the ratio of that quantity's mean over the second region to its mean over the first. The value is 1.02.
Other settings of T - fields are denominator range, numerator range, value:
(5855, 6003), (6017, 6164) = 1.01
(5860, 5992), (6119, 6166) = 1.01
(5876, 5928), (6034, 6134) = 1.03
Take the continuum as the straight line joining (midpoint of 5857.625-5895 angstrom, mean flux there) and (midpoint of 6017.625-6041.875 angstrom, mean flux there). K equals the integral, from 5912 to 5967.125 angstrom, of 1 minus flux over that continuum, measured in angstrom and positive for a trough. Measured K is -0.67 angstrom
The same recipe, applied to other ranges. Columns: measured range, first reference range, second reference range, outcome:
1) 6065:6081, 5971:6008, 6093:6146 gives -0.2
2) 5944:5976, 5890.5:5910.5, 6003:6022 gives -0.6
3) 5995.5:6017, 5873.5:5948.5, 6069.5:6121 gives 0.2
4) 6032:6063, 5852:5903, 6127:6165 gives -0.3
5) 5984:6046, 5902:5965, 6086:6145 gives 0.4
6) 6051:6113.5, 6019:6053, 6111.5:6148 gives -0.7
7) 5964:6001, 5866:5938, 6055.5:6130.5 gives -0.2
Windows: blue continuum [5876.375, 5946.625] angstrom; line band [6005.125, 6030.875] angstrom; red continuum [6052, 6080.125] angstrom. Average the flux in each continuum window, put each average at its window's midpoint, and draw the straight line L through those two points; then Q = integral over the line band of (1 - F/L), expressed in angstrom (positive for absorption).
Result 0.4 angstrom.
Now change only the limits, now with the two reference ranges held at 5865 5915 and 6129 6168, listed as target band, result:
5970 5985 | -0.2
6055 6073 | -0.2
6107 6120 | 0.0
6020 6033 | 0.1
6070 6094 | -0.4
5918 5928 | -0.2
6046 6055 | 0.0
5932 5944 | -0.1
